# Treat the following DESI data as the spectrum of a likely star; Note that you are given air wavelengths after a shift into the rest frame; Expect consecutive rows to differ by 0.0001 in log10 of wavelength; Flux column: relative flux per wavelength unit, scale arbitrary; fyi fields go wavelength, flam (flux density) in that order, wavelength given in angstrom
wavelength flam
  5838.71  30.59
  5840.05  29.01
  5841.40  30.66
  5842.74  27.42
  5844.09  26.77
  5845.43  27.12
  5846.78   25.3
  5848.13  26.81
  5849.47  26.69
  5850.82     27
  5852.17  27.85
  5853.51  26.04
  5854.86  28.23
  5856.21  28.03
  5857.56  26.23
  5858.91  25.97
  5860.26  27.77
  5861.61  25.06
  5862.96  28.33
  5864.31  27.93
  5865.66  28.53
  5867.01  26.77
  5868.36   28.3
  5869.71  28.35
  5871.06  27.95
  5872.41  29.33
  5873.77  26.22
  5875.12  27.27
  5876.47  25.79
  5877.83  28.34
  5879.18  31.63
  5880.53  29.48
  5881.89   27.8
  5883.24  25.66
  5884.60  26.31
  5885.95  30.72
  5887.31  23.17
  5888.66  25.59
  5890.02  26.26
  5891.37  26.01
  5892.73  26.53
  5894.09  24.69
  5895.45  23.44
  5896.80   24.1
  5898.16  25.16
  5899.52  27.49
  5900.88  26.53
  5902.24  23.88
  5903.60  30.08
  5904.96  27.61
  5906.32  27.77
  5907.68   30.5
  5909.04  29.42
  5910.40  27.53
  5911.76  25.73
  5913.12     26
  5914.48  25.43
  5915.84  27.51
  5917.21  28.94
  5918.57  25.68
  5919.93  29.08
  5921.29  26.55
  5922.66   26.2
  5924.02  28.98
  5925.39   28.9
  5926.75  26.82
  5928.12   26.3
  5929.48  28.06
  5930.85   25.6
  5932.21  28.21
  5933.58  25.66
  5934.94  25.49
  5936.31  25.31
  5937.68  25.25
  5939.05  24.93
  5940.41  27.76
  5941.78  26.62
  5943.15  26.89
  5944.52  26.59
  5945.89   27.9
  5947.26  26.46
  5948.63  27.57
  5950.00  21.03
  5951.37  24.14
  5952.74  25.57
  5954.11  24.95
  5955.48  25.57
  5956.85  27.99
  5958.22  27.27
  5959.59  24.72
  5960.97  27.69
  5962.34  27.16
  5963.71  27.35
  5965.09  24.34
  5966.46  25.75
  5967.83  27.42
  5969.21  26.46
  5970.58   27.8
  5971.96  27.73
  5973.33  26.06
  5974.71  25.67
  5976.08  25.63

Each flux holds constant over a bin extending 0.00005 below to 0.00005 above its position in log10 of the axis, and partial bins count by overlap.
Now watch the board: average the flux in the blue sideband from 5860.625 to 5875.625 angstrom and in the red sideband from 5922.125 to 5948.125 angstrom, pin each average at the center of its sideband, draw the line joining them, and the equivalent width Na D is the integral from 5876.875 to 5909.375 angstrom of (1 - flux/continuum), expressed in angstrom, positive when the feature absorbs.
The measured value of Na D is 0.4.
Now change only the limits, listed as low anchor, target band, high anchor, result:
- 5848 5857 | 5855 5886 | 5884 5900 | -1.3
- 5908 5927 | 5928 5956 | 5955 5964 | 1.1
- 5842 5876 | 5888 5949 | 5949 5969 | -0.8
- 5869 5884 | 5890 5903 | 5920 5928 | 1.1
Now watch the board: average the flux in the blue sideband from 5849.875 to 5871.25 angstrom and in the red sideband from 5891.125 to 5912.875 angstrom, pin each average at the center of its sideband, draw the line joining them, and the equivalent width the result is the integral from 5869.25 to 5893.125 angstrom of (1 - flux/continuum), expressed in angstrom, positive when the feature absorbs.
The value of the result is -0.3 angstrom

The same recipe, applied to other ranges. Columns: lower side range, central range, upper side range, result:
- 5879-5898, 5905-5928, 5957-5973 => -0.9 angstrom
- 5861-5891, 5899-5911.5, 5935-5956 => -0.5 angstrom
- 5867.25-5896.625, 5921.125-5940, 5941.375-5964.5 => -0.1 angstrom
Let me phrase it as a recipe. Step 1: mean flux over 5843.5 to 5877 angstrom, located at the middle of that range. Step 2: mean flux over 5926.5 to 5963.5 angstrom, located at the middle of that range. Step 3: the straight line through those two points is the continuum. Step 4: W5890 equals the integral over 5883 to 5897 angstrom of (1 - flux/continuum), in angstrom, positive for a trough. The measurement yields 0.6 angstrom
